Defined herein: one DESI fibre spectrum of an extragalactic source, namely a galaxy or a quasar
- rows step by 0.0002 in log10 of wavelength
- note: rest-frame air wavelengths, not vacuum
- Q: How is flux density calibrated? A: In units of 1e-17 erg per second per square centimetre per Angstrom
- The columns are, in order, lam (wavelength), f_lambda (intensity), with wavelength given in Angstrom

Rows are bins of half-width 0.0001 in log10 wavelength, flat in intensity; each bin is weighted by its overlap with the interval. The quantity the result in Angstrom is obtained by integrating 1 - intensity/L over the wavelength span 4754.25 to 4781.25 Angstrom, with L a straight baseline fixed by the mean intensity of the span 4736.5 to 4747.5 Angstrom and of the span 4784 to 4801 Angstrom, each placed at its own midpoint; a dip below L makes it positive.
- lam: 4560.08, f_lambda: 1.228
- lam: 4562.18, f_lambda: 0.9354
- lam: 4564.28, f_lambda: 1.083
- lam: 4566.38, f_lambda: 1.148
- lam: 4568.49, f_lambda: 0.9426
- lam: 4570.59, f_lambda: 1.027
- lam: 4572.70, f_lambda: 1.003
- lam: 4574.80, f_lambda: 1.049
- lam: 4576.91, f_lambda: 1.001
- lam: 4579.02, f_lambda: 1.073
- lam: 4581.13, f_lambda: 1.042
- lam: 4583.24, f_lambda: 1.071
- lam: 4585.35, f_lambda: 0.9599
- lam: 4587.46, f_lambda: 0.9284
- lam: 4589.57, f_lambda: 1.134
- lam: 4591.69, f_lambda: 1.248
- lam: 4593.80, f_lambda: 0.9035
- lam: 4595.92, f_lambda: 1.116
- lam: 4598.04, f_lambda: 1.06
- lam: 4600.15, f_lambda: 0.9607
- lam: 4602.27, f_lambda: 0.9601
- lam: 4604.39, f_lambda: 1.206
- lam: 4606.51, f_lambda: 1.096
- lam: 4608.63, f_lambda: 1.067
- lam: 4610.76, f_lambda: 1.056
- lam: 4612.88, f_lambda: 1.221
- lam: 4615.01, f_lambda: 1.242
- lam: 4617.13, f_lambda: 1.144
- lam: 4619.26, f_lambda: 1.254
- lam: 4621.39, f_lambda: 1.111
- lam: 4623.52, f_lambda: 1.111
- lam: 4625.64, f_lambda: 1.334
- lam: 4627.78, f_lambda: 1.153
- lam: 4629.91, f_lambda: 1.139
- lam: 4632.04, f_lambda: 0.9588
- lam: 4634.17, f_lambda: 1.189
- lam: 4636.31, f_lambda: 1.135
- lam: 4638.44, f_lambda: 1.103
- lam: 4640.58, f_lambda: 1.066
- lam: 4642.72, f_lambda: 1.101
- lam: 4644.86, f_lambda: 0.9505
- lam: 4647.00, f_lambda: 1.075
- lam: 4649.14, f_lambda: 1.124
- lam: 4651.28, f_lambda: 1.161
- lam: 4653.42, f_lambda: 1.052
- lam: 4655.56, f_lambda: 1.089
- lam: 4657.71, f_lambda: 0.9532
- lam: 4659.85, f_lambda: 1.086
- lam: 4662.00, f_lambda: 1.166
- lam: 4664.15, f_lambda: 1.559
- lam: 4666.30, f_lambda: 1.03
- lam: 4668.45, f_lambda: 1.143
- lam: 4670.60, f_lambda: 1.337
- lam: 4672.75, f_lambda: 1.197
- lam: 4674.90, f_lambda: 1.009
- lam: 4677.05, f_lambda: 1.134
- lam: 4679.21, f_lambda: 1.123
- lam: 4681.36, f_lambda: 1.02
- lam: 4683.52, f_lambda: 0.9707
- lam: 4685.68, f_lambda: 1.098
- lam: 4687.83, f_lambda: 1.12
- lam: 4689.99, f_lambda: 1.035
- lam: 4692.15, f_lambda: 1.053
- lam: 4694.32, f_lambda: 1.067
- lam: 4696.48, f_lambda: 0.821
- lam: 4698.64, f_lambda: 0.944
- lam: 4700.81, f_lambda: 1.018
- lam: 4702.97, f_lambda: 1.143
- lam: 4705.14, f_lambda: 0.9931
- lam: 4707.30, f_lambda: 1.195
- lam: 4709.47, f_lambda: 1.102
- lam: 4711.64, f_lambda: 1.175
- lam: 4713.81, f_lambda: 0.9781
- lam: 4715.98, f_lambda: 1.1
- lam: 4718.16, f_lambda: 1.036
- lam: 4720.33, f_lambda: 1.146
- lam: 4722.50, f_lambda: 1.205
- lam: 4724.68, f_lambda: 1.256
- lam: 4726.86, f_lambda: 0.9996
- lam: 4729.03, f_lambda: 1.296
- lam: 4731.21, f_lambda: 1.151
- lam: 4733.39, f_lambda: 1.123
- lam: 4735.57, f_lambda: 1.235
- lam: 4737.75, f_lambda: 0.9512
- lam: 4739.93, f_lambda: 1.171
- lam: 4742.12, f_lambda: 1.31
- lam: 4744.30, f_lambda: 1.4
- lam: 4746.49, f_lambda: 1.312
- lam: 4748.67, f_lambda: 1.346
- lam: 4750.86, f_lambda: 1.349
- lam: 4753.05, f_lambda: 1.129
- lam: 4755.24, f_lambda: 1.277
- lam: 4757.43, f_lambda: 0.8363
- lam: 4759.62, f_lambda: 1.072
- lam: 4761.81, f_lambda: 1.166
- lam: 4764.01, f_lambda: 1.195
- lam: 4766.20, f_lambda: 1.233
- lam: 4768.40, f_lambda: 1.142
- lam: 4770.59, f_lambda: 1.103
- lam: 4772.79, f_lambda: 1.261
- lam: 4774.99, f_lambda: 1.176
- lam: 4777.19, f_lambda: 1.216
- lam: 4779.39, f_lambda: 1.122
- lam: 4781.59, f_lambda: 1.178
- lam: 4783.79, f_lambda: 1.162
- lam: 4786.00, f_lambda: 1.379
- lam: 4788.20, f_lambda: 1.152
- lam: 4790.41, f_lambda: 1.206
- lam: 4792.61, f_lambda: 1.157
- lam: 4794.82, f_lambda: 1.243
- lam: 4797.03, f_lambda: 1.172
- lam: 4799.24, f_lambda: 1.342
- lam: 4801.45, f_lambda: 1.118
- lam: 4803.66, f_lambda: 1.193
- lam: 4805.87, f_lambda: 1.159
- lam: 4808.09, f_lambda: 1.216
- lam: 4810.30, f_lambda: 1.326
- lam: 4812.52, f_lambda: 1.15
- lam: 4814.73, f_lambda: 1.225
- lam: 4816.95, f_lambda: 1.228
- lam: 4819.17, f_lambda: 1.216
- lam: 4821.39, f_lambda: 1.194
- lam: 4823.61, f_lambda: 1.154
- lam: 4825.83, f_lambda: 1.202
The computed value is 1.7 Angstrom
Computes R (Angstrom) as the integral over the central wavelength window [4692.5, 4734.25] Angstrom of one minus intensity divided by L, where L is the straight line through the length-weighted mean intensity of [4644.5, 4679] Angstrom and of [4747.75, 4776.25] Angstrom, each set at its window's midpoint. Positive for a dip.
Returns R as 2.3 Angstrom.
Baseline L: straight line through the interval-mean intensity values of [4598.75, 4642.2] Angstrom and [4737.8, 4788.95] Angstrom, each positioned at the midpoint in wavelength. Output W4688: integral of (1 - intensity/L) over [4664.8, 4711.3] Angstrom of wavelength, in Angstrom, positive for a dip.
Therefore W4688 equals 3.2 Angstrom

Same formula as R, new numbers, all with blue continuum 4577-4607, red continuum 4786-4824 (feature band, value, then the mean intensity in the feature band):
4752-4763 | 0.7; 1.1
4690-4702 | 1.5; 0.987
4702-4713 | 0.2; 1.12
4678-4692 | 0.7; 1.06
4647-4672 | -1.1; 1.15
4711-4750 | -0.8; 1.18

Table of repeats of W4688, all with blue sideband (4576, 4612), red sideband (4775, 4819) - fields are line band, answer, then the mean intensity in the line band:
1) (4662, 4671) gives -1.2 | 1.25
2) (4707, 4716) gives 0.3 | 1.1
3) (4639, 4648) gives 0.3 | 1.05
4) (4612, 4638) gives -2.1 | 1.16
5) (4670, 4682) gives -0.2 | 1.13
